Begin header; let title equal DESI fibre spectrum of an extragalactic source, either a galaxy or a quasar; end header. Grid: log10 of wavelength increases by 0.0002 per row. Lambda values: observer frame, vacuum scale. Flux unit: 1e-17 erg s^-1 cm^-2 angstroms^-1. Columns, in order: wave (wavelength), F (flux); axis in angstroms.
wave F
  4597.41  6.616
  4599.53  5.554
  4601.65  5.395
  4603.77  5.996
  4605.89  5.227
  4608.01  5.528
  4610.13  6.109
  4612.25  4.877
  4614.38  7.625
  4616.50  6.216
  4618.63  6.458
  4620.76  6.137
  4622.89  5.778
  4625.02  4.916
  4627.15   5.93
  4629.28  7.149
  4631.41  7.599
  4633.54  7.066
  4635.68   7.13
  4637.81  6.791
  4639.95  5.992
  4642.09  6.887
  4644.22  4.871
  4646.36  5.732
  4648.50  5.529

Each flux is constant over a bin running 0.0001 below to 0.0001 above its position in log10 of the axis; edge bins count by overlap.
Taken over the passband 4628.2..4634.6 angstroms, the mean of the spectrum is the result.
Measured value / 7.28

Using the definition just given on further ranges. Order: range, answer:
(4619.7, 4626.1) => 5.61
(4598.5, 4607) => 5.54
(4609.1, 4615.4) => 6.19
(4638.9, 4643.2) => 6.43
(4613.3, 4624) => 6.43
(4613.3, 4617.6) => 6.91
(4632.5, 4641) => 6.74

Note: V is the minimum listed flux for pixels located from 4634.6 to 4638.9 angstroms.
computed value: 6.791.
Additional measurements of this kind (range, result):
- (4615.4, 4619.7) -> 6.216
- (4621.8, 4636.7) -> 4.916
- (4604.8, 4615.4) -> 4.877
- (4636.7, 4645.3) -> 4.871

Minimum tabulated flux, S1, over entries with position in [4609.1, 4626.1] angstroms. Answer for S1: 4.877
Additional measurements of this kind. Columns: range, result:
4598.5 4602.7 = 5.395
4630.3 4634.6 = 7.066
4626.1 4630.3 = 5.93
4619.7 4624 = 5.778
